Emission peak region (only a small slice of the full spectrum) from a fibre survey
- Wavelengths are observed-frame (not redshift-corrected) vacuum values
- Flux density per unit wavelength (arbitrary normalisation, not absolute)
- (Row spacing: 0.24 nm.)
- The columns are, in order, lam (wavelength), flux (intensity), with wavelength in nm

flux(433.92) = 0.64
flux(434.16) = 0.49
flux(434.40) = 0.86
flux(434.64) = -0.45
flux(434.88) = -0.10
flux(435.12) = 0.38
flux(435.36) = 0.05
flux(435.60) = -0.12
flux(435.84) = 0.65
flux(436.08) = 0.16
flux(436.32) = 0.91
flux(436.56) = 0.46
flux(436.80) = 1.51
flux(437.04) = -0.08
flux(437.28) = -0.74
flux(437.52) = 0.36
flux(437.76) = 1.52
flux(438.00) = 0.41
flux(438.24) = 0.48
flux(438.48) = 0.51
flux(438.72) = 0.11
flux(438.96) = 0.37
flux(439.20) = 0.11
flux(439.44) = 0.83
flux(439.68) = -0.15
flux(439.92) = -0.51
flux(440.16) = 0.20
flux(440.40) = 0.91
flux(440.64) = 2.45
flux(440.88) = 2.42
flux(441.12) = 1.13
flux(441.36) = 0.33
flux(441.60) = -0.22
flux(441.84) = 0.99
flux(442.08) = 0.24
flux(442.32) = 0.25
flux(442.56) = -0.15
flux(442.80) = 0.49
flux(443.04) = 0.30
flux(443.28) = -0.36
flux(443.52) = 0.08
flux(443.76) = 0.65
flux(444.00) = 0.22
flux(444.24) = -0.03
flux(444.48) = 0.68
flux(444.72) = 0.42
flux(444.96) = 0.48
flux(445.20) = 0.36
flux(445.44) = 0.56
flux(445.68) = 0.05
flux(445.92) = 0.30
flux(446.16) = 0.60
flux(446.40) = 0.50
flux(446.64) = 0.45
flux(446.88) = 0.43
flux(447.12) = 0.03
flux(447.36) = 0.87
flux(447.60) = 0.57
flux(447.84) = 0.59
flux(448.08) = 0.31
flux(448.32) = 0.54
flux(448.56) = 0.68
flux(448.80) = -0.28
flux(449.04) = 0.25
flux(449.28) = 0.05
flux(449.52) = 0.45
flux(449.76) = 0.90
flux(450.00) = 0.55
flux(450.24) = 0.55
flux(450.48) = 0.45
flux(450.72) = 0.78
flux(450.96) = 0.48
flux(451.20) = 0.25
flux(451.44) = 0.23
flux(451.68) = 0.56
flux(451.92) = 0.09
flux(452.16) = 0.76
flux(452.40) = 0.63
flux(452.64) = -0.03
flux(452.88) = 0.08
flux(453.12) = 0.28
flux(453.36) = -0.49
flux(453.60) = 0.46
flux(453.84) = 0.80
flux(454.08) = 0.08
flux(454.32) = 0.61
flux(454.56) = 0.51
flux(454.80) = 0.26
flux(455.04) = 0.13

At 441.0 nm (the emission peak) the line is [O II]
